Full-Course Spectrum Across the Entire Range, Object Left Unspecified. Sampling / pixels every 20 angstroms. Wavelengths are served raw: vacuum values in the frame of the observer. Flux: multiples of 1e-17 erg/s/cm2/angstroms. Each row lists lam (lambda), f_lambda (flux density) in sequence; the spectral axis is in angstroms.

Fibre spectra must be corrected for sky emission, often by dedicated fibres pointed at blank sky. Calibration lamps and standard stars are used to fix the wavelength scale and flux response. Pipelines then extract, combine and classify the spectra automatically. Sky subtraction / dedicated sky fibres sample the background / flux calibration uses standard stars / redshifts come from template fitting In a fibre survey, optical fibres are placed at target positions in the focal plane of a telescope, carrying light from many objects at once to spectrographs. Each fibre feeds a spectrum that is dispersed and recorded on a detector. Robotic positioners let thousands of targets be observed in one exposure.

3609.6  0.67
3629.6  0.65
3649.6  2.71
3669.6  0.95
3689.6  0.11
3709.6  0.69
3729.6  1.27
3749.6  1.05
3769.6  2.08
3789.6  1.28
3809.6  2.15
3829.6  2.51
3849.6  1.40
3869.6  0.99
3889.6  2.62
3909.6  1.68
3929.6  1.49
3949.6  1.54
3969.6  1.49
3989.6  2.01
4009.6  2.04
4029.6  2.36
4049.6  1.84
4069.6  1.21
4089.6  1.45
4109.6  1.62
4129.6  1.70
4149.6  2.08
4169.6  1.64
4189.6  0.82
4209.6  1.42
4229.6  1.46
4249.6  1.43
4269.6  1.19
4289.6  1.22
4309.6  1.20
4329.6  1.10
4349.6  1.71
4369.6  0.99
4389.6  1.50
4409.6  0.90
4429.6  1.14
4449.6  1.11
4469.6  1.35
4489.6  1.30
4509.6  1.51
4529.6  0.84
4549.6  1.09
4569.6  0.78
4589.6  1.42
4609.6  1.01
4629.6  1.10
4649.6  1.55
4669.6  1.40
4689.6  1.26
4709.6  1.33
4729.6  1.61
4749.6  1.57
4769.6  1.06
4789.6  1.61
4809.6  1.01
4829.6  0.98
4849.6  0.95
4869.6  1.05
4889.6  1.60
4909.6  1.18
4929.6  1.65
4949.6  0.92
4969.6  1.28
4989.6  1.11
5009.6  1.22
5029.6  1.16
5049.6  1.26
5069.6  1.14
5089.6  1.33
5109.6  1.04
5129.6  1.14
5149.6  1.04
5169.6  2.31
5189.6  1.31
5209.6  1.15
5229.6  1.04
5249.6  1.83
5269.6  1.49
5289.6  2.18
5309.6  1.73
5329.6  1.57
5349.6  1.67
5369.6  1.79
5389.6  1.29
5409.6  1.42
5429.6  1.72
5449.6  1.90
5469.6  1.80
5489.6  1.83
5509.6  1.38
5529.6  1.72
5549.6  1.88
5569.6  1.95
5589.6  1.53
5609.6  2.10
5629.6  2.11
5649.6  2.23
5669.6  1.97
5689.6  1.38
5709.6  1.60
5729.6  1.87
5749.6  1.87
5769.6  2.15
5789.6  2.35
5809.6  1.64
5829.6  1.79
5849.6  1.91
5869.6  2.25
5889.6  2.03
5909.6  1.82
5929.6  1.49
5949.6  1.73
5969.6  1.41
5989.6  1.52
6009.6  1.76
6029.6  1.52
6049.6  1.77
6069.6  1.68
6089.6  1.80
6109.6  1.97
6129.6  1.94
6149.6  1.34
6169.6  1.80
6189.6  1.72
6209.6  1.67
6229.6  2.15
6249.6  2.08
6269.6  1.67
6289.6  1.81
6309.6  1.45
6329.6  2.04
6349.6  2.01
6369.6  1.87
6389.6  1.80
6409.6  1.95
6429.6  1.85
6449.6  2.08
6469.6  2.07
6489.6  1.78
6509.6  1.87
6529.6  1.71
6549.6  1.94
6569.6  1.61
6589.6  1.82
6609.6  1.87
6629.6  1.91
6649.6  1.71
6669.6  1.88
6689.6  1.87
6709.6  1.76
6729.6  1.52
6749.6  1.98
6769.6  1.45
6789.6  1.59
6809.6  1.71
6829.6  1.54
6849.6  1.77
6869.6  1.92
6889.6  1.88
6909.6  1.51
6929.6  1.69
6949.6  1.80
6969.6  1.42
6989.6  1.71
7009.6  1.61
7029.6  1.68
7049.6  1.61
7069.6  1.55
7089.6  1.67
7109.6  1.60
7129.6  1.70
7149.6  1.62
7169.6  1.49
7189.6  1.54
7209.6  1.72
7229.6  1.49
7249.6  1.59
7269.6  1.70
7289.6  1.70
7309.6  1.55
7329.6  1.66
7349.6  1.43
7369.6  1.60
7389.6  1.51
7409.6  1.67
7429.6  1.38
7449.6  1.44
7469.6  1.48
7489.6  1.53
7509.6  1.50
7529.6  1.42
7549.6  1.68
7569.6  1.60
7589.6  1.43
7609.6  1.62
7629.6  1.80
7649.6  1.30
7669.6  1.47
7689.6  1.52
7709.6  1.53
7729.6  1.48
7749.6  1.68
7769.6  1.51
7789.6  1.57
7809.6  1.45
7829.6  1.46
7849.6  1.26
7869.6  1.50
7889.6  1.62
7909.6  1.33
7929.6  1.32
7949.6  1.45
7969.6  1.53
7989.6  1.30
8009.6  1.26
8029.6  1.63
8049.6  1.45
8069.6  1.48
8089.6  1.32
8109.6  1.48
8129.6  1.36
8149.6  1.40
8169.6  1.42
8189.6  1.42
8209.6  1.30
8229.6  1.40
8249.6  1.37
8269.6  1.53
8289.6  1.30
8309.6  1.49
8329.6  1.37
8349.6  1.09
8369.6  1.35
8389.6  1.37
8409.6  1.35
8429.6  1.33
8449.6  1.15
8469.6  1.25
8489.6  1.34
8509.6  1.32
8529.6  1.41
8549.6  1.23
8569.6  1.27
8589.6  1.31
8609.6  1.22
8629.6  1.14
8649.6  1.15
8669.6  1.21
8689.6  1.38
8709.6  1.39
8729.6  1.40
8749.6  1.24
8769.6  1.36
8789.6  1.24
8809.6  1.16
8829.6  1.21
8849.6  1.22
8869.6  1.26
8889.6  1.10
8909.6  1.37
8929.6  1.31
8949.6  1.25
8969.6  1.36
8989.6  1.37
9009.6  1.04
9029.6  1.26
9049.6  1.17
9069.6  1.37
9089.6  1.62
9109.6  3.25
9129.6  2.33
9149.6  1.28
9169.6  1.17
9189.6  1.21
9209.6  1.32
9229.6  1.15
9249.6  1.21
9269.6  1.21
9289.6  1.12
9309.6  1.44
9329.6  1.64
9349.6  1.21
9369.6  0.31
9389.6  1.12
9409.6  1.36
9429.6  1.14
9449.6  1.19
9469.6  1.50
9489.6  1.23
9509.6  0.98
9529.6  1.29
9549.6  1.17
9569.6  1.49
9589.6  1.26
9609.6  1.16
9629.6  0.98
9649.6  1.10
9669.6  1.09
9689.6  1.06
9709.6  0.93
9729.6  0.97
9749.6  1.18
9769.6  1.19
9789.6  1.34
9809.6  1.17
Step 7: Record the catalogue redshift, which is 0.39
